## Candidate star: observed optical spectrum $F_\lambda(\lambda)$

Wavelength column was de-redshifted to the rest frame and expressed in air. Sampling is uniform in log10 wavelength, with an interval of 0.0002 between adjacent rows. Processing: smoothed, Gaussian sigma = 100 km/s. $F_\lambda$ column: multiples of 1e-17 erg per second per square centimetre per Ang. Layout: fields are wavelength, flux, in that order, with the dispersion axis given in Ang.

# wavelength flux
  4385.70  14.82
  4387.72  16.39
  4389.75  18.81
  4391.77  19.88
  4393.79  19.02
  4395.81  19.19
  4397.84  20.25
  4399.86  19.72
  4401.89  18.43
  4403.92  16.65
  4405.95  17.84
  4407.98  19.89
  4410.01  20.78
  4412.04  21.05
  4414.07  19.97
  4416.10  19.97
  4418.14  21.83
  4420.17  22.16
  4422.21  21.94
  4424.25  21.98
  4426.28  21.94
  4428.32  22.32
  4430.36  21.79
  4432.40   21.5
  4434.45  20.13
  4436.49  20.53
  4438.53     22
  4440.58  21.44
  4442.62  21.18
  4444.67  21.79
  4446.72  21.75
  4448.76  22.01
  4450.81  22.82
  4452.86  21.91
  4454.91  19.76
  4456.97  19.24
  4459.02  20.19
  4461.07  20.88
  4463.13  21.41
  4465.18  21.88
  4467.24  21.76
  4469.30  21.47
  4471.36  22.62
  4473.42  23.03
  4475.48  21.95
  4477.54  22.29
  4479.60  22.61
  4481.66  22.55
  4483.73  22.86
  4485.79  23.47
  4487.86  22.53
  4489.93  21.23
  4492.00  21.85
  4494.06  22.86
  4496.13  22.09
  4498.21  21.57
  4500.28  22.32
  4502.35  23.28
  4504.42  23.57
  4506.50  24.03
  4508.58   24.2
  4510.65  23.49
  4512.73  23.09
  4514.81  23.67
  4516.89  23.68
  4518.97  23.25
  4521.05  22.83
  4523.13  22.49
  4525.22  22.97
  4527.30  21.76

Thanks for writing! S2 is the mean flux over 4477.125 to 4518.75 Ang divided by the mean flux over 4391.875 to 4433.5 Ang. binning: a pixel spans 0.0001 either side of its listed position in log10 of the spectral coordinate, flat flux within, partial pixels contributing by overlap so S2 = 1.12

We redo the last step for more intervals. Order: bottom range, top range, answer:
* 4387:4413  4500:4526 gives 1.22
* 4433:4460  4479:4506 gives 1.07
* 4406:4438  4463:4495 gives 1.06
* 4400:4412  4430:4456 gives 1.13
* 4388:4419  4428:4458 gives 1.10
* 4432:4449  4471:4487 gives 1.06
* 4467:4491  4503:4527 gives 1.04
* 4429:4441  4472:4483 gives 1.06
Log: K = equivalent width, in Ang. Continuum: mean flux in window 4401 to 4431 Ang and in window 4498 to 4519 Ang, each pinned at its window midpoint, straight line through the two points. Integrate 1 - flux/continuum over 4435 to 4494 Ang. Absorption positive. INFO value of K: 0.73 Ang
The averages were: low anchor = 20.6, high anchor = 23.4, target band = 21.8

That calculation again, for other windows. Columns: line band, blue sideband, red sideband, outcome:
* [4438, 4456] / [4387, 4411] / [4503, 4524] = -0.69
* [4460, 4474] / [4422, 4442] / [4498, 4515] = 0.34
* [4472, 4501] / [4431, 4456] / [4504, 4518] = 0.59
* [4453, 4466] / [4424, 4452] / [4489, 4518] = 0.85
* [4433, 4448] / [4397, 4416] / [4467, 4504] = -0.42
